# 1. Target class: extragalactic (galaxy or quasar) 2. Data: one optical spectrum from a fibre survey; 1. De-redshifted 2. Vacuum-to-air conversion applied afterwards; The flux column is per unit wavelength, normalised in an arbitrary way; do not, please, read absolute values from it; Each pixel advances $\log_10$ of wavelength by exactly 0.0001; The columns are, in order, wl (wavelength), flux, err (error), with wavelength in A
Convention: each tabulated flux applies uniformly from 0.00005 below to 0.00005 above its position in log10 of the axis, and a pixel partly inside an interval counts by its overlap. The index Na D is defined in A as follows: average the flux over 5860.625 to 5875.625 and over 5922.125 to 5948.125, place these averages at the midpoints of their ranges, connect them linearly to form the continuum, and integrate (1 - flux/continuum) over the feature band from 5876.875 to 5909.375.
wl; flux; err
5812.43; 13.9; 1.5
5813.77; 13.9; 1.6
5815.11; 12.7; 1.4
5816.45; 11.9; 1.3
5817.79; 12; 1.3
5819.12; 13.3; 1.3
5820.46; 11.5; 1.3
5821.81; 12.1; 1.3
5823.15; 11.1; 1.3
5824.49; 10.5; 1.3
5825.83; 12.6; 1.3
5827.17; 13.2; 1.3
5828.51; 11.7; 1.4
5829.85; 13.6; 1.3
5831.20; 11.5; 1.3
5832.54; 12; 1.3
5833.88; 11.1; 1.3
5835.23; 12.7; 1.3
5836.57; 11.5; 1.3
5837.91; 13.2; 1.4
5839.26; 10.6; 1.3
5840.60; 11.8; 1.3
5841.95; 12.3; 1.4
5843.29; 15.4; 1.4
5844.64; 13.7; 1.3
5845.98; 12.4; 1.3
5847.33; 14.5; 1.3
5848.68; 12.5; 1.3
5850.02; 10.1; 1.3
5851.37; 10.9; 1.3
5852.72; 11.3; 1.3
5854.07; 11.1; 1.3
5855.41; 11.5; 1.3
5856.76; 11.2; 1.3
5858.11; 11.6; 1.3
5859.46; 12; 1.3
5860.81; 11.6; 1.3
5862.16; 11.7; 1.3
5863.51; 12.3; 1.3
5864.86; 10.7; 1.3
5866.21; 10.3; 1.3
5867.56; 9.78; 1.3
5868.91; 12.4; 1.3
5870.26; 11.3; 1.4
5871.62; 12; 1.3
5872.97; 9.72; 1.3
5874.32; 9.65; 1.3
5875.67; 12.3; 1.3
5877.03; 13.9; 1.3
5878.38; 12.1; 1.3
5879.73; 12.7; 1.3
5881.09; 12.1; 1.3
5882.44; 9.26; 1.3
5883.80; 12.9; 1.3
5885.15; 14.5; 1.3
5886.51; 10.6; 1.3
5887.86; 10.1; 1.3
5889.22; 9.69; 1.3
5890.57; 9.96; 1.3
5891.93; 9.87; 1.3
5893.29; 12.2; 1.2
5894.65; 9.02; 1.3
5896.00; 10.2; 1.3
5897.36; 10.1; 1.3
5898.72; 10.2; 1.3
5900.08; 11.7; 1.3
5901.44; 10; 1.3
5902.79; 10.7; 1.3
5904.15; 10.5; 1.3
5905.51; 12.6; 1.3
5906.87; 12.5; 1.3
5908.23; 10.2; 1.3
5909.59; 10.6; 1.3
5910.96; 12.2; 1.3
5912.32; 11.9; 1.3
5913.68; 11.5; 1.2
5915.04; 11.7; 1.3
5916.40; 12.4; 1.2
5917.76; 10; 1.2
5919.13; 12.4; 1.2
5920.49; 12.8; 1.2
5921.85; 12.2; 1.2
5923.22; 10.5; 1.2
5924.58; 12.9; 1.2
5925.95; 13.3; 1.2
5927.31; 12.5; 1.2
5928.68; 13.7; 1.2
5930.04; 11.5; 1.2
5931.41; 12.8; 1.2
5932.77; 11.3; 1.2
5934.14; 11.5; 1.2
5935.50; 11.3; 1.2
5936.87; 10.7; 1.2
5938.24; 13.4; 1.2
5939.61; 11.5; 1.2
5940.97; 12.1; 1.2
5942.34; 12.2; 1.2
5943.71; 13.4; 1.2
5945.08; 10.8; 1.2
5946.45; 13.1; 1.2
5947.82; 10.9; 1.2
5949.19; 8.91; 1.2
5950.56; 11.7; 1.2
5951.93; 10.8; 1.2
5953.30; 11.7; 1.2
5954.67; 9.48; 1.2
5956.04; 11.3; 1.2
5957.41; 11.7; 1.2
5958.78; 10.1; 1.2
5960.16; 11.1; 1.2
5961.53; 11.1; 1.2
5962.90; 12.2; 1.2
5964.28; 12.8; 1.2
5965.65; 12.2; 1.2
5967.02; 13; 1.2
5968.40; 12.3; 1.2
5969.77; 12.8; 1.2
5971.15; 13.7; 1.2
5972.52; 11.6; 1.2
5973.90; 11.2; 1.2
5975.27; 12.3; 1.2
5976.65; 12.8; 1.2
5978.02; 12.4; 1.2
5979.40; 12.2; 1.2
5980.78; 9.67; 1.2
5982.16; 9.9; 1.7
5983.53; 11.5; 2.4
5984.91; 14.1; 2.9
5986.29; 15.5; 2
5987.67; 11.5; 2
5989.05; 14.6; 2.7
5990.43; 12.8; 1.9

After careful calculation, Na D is 1.0 A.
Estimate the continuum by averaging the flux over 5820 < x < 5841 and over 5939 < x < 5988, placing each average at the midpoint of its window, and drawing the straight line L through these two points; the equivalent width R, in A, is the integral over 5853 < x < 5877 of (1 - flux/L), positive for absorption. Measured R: 1.2 A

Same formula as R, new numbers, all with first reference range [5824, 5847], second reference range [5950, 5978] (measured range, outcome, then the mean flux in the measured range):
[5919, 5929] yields -0.4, 12.5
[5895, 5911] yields 1.6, 10.9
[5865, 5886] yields 1.0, 11.6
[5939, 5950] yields 0.3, 11.6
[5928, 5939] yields -0.1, 12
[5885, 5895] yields 1.3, 10.6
